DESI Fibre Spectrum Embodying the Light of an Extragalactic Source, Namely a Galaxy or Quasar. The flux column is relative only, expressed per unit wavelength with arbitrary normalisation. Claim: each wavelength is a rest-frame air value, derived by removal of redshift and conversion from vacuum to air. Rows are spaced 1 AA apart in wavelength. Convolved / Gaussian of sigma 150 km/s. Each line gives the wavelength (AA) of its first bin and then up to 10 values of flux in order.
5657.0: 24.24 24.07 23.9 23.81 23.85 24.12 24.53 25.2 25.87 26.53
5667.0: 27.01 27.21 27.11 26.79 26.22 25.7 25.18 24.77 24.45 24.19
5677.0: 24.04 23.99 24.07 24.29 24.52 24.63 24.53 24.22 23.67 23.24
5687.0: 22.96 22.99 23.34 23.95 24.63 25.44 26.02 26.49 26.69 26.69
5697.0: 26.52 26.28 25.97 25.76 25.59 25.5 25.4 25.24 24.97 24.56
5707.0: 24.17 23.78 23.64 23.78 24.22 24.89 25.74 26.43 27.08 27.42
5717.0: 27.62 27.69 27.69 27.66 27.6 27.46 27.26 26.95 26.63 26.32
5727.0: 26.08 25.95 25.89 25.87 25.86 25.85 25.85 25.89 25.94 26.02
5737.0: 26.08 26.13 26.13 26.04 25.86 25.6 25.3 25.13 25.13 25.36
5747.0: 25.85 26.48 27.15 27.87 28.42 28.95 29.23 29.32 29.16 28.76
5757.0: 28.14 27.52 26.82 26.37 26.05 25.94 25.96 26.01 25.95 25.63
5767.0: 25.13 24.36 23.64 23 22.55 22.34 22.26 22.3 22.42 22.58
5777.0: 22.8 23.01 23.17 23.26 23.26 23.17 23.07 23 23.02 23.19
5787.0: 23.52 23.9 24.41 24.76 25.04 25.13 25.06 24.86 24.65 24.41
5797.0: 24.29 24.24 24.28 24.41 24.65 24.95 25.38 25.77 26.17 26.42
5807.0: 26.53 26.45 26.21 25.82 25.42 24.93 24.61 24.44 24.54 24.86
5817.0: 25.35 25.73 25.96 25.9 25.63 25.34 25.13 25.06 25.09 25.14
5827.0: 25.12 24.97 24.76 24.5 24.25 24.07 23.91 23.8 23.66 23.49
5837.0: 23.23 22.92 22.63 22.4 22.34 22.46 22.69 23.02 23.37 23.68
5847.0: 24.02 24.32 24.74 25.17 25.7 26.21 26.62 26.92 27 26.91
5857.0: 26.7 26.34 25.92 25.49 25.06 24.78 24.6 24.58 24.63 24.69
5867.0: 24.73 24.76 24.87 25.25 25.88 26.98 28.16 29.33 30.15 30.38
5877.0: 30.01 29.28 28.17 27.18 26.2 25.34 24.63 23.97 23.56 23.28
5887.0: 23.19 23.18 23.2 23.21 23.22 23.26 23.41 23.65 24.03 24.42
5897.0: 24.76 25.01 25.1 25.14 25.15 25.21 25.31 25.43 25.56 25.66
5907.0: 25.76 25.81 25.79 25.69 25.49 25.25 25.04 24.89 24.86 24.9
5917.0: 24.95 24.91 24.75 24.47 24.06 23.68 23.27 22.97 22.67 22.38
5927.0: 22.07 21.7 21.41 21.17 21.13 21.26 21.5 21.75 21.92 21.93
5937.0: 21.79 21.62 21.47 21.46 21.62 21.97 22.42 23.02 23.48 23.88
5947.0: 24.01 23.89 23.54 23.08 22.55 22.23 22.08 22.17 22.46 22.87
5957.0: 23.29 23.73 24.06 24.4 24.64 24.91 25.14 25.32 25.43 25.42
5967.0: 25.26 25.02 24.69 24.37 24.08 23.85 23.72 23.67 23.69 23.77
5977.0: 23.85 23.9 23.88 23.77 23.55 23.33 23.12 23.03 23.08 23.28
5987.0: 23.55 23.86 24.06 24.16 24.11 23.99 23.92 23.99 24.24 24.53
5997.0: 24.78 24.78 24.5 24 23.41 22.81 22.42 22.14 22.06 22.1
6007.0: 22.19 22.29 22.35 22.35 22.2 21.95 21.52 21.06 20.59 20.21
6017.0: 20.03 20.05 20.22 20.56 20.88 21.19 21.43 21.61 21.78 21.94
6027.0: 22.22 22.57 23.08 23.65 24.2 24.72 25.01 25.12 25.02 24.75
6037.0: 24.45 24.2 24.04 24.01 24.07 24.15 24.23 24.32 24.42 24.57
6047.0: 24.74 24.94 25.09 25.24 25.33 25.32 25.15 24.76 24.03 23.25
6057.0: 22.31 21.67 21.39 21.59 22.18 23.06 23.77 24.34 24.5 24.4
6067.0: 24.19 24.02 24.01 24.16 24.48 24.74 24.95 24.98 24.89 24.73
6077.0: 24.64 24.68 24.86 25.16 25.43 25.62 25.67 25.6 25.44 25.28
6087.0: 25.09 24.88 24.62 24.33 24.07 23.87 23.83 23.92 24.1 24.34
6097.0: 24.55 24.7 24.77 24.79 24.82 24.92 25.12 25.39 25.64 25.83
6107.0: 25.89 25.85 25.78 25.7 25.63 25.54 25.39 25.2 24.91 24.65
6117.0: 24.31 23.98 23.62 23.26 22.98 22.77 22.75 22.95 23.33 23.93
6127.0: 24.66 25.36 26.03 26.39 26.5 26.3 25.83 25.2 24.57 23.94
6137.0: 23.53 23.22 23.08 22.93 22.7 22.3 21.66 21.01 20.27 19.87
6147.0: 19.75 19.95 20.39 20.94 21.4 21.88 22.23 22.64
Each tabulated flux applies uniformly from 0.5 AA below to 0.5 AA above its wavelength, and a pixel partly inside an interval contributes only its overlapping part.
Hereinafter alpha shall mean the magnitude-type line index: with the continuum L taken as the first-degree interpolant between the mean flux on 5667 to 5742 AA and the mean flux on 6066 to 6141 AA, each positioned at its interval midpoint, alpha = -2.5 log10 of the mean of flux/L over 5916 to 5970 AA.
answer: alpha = 0.084 mag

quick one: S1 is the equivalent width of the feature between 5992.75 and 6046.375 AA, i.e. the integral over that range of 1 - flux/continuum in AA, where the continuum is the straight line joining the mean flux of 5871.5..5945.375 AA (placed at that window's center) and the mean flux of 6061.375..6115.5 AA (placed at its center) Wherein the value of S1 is 3.7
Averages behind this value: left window 24.3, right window 24.8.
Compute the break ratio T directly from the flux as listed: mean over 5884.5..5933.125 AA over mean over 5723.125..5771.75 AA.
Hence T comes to 0.9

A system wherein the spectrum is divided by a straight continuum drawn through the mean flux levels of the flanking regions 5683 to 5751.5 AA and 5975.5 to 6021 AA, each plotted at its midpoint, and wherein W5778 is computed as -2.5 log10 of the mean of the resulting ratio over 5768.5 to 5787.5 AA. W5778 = 0.10 mag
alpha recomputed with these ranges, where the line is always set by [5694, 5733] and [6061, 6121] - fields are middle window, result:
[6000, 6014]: 0.12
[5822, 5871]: 0.04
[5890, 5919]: 0.02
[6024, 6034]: 0.08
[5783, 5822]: 0.03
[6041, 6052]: 0.01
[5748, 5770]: -0.04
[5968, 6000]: 0.05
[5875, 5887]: -0.05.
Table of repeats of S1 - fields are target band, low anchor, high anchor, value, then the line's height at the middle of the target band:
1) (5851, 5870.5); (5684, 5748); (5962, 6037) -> -0.9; 24.4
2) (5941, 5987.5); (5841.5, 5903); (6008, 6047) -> 0.2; 23.8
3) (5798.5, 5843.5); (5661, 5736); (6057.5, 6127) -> 0.9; 25.2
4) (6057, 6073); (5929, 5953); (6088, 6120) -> 0.5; 24.2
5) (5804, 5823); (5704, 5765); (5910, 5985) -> -0.2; 25.3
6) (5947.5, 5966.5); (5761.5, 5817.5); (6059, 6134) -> 0.6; 24.5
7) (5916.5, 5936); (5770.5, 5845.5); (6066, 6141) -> 1.4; 24.4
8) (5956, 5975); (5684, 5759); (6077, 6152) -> 0.3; 24.9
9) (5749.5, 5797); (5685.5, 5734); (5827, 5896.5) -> 0.8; 25.4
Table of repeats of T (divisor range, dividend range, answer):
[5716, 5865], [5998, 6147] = 0.94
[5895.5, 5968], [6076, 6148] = 1.03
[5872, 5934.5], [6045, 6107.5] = 0.99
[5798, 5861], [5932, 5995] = 0.94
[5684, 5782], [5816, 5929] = 0.97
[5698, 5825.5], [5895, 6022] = 0.92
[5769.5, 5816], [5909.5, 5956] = 0.95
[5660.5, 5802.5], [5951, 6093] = 0.94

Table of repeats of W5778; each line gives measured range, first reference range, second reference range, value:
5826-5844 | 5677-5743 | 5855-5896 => 0.085 mag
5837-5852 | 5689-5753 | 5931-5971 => 0.041 mag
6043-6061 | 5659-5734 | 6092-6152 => 0.010 mag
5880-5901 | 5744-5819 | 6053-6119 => 0.032 mag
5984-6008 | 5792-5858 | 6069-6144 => 0.052 mag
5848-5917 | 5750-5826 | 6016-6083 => -0.040 mag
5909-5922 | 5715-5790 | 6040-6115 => 0.007 mag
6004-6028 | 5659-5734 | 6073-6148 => 0.148 mag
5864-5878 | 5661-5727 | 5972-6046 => -0.118 mag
